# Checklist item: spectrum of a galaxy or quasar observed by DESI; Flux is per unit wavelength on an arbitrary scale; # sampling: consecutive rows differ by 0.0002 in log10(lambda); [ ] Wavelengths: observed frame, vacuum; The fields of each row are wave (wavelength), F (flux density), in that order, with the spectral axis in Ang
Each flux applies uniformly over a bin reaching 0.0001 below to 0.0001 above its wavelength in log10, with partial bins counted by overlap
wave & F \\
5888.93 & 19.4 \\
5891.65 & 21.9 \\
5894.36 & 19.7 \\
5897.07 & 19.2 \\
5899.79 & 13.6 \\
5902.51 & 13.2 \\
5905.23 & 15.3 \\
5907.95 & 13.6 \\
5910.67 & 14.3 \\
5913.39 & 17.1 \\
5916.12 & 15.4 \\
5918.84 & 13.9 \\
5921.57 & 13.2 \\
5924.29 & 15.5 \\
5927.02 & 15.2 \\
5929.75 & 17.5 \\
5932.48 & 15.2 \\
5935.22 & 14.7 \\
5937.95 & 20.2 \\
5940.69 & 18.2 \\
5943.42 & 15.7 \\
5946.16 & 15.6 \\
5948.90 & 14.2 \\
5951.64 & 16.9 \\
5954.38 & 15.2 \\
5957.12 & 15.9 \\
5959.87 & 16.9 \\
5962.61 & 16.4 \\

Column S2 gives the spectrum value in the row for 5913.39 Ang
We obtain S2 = 17.1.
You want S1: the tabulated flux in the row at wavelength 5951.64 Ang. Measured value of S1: 16.9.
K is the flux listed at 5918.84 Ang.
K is 13.9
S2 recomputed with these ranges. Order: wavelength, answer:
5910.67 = 14.3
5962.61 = 16.4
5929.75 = 17.5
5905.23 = 15.3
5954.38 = 15.2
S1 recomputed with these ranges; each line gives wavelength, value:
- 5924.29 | 15.5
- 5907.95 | 13.6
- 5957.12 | 15.9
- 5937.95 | 20.2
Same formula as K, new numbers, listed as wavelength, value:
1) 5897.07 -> 19.2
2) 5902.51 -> 13.2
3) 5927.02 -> 15.2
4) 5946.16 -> 15.6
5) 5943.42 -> 15.7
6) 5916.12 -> 15.4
